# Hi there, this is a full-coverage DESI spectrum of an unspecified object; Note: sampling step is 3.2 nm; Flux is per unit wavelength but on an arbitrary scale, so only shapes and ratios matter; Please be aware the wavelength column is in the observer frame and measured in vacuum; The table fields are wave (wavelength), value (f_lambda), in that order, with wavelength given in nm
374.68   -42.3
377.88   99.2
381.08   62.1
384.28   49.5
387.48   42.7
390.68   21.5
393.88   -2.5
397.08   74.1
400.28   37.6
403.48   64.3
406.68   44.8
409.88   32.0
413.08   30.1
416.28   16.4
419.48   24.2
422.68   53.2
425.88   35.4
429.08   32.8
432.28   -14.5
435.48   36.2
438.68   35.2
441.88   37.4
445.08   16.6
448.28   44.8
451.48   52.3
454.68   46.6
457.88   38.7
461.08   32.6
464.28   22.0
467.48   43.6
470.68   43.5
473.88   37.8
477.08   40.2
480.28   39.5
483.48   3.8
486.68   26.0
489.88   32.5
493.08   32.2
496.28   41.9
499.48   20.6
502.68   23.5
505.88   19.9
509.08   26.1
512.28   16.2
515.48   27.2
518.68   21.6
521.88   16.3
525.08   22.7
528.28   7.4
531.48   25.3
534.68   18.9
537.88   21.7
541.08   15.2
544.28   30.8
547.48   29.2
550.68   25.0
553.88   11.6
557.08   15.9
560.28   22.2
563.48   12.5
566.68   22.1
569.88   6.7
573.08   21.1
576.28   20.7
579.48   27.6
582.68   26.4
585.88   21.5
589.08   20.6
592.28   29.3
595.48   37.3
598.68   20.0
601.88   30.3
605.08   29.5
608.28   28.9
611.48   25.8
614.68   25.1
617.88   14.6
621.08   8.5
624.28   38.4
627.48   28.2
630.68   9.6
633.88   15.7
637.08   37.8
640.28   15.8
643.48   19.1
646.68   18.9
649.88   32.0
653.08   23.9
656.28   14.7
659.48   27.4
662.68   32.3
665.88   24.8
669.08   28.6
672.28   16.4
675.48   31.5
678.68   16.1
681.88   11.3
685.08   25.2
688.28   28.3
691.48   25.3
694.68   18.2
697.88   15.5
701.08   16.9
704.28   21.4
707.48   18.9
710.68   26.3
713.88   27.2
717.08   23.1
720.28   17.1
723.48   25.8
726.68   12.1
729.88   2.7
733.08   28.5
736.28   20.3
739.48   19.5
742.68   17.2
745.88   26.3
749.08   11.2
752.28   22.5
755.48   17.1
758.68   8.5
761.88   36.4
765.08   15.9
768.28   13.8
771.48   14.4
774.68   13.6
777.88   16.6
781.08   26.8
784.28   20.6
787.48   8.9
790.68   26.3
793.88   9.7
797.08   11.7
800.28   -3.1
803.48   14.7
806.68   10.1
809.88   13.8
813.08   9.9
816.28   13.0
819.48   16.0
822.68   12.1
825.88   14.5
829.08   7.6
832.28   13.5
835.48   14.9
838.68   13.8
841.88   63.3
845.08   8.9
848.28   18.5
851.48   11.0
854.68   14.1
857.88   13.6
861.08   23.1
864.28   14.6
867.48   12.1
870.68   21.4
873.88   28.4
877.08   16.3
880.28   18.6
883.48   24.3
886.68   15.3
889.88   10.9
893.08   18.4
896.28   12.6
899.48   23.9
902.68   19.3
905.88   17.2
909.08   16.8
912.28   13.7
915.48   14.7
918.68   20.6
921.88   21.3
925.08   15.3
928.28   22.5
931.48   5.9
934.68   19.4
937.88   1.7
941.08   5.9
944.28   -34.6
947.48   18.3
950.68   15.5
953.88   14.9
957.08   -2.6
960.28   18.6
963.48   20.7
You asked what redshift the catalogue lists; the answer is 1.257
